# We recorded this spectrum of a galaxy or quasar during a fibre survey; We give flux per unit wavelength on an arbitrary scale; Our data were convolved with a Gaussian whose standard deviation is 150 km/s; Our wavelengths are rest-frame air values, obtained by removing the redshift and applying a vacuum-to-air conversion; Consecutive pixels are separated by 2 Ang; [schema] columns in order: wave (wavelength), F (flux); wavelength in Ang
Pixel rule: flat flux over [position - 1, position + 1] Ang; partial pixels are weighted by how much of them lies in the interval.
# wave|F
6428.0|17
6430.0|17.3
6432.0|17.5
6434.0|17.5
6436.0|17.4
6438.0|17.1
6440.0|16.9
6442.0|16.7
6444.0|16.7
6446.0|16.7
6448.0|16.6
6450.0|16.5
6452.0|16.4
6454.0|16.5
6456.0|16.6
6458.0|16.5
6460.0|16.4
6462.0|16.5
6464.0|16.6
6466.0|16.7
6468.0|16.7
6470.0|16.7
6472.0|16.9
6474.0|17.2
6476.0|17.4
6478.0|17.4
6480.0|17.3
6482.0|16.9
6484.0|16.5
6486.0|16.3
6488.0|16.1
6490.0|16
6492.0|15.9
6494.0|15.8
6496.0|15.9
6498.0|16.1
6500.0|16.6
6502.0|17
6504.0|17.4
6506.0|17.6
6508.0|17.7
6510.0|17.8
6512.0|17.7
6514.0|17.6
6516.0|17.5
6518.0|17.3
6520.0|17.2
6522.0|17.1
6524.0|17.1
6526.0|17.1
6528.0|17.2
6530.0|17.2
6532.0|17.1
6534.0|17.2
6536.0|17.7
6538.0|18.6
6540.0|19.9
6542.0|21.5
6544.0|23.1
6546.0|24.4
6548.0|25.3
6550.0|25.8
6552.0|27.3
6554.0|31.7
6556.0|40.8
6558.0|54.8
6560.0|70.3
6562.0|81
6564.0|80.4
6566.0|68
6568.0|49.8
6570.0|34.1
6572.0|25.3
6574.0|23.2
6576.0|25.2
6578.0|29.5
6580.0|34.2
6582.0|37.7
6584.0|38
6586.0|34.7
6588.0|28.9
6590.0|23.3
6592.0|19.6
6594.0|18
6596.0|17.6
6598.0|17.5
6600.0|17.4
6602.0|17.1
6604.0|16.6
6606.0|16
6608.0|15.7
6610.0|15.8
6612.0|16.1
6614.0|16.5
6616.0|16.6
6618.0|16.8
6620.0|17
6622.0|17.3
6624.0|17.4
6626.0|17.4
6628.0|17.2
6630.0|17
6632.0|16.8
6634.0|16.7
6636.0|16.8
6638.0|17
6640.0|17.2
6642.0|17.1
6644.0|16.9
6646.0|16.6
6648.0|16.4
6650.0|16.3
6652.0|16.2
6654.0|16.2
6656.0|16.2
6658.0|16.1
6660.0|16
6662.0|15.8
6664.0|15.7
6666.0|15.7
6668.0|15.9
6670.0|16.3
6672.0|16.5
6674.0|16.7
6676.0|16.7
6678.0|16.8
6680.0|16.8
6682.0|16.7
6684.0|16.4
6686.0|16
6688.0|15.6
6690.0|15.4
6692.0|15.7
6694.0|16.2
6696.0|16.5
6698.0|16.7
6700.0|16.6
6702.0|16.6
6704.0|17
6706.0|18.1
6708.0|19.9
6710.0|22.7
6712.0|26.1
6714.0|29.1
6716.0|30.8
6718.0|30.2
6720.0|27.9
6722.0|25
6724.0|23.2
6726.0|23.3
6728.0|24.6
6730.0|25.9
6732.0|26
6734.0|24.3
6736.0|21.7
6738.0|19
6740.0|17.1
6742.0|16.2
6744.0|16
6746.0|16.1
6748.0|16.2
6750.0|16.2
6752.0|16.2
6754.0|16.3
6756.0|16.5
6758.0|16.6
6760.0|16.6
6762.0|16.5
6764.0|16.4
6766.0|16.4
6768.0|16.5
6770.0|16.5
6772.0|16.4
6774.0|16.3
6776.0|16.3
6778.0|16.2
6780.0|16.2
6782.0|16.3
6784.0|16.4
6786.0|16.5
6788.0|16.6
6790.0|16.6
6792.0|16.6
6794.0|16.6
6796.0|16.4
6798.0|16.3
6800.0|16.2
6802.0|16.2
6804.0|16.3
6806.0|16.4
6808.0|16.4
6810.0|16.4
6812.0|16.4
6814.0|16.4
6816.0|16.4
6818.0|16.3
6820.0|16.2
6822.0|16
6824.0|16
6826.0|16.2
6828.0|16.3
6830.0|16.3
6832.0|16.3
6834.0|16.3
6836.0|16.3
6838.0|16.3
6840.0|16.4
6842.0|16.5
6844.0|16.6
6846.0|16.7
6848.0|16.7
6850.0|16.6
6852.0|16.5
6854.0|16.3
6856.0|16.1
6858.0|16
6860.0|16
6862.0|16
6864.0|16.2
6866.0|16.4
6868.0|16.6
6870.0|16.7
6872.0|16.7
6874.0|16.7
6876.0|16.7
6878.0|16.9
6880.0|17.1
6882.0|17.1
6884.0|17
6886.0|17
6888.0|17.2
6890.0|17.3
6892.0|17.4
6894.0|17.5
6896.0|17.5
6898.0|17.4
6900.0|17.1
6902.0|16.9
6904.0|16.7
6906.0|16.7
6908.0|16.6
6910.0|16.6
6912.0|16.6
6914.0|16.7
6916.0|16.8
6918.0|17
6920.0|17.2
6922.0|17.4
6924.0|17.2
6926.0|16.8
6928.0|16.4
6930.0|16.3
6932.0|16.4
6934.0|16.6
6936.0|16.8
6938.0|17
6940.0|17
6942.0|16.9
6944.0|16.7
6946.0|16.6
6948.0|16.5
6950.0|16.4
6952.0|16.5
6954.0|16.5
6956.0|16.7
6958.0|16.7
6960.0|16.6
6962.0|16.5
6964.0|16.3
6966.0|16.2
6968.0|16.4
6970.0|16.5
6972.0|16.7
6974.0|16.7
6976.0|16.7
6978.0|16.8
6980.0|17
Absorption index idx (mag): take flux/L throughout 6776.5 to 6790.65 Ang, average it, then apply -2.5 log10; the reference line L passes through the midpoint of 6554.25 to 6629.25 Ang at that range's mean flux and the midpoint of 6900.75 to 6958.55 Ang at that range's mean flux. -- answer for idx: 0.34 mag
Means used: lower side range 29.8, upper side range 16.7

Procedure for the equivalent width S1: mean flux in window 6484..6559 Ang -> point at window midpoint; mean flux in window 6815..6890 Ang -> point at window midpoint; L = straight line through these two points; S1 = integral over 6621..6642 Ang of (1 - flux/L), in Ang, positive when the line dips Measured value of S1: 2.2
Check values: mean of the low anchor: 20.3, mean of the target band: 17.1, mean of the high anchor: 16.5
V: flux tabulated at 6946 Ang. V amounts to 16.6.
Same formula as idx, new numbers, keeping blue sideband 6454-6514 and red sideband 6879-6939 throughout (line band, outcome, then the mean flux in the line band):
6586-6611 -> -0.15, 19.3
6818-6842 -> 0.04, 16.2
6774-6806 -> 0.03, 16.4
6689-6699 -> 0.05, 16.1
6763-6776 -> 0.03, 16.4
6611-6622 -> 0.01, 16.7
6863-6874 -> 0.03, 16.5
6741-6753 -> 0.05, 16.1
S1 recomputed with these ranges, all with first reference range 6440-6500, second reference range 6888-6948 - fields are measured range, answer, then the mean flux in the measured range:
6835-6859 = 0.6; 16.4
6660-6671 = 0.5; 15.9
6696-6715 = -3.8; 20.1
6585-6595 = -4.9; 24.9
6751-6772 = 0.4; 16.4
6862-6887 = 0.2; 16.7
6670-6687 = 0.2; 16.6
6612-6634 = -0.3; 16.9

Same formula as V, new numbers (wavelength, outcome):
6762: 16.5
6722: 25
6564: 80.4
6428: 17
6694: 16.2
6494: 15.8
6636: 16.8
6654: 16.2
